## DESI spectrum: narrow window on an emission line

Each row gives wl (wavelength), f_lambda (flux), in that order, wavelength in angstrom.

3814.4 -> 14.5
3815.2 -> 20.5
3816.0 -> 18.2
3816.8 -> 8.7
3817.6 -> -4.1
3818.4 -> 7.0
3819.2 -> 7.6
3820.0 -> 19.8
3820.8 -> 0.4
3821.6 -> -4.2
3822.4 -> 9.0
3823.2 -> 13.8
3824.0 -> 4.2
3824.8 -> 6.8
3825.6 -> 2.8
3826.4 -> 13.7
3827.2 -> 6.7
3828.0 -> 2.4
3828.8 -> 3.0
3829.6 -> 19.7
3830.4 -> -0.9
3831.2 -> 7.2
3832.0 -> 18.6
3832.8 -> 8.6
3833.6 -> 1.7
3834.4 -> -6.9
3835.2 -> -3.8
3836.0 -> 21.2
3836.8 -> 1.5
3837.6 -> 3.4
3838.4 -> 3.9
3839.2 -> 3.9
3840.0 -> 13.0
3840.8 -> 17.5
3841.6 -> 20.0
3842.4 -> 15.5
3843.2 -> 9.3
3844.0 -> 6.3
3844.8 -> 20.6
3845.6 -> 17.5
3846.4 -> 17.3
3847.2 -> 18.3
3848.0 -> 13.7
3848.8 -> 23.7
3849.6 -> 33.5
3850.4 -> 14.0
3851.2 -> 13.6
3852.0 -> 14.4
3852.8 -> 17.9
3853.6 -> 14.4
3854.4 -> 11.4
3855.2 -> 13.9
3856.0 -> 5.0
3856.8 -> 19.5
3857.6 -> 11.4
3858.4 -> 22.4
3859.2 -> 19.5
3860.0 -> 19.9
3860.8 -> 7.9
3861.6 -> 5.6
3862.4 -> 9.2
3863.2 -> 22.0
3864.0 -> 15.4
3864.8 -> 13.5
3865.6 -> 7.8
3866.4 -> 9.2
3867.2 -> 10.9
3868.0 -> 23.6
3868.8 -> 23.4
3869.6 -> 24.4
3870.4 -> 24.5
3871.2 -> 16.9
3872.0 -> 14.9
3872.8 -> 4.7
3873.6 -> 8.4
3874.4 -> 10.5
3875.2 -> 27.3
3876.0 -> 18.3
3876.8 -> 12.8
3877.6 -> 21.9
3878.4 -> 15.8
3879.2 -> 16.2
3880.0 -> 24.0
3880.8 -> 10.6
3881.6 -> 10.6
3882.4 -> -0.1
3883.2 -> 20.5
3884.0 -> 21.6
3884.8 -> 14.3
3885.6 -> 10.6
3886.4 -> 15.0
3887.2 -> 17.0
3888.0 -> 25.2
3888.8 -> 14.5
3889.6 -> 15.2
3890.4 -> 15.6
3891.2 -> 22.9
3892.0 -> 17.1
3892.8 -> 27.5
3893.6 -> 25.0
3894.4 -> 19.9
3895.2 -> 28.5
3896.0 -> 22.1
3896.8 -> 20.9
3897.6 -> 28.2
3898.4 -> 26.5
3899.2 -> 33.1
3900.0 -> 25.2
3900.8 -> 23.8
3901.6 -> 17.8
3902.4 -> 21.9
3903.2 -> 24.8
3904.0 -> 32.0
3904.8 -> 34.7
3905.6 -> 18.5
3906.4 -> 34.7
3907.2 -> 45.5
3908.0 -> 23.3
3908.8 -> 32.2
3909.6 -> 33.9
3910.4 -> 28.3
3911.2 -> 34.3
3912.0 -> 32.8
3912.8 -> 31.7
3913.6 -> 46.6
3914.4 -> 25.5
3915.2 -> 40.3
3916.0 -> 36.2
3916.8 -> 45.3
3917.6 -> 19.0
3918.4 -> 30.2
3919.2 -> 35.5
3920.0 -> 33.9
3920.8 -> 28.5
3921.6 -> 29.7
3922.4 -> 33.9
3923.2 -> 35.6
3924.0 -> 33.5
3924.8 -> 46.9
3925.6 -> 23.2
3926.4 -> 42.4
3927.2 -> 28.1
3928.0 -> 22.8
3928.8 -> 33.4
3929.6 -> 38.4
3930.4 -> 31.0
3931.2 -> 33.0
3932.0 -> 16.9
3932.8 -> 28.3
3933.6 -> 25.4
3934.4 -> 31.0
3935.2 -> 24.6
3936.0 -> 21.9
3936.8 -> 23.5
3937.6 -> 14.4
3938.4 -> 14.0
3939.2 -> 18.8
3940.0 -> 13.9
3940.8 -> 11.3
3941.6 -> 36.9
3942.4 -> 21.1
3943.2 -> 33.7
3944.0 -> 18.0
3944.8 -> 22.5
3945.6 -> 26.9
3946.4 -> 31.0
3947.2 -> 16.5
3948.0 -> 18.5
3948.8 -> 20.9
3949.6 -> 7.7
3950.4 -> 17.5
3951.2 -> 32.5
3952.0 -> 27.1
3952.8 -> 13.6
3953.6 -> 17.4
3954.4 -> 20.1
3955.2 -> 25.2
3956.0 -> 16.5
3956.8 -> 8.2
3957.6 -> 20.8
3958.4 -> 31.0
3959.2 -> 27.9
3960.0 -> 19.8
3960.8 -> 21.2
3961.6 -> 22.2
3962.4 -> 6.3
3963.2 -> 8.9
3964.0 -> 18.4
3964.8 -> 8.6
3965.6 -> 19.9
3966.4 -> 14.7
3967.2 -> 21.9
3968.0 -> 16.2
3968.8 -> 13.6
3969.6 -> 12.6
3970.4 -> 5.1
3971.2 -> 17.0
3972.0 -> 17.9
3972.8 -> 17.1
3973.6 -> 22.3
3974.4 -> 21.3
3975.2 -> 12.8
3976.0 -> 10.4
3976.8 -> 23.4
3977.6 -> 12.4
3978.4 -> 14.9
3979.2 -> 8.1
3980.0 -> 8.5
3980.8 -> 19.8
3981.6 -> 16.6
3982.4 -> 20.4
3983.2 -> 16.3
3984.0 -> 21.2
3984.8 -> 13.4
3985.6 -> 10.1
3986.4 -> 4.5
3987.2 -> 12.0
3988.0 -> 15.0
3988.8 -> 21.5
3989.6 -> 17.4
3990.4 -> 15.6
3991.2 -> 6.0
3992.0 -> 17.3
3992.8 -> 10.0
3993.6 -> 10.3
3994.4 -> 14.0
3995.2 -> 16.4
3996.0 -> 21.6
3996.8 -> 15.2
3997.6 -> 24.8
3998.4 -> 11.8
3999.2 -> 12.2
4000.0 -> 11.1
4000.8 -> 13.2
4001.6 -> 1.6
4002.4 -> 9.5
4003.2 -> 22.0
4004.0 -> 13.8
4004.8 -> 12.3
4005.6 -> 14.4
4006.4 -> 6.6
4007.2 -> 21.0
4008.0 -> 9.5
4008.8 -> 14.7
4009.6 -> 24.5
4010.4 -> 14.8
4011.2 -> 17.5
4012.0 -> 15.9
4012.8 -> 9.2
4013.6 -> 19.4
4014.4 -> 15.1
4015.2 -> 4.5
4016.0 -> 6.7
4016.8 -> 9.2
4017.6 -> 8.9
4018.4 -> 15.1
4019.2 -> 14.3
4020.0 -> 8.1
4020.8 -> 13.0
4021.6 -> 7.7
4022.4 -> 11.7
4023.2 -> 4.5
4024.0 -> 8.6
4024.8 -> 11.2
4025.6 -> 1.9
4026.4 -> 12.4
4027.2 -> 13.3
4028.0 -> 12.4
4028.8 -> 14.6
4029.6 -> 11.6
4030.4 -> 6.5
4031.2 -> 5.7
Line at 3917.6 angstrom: C IV 1549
